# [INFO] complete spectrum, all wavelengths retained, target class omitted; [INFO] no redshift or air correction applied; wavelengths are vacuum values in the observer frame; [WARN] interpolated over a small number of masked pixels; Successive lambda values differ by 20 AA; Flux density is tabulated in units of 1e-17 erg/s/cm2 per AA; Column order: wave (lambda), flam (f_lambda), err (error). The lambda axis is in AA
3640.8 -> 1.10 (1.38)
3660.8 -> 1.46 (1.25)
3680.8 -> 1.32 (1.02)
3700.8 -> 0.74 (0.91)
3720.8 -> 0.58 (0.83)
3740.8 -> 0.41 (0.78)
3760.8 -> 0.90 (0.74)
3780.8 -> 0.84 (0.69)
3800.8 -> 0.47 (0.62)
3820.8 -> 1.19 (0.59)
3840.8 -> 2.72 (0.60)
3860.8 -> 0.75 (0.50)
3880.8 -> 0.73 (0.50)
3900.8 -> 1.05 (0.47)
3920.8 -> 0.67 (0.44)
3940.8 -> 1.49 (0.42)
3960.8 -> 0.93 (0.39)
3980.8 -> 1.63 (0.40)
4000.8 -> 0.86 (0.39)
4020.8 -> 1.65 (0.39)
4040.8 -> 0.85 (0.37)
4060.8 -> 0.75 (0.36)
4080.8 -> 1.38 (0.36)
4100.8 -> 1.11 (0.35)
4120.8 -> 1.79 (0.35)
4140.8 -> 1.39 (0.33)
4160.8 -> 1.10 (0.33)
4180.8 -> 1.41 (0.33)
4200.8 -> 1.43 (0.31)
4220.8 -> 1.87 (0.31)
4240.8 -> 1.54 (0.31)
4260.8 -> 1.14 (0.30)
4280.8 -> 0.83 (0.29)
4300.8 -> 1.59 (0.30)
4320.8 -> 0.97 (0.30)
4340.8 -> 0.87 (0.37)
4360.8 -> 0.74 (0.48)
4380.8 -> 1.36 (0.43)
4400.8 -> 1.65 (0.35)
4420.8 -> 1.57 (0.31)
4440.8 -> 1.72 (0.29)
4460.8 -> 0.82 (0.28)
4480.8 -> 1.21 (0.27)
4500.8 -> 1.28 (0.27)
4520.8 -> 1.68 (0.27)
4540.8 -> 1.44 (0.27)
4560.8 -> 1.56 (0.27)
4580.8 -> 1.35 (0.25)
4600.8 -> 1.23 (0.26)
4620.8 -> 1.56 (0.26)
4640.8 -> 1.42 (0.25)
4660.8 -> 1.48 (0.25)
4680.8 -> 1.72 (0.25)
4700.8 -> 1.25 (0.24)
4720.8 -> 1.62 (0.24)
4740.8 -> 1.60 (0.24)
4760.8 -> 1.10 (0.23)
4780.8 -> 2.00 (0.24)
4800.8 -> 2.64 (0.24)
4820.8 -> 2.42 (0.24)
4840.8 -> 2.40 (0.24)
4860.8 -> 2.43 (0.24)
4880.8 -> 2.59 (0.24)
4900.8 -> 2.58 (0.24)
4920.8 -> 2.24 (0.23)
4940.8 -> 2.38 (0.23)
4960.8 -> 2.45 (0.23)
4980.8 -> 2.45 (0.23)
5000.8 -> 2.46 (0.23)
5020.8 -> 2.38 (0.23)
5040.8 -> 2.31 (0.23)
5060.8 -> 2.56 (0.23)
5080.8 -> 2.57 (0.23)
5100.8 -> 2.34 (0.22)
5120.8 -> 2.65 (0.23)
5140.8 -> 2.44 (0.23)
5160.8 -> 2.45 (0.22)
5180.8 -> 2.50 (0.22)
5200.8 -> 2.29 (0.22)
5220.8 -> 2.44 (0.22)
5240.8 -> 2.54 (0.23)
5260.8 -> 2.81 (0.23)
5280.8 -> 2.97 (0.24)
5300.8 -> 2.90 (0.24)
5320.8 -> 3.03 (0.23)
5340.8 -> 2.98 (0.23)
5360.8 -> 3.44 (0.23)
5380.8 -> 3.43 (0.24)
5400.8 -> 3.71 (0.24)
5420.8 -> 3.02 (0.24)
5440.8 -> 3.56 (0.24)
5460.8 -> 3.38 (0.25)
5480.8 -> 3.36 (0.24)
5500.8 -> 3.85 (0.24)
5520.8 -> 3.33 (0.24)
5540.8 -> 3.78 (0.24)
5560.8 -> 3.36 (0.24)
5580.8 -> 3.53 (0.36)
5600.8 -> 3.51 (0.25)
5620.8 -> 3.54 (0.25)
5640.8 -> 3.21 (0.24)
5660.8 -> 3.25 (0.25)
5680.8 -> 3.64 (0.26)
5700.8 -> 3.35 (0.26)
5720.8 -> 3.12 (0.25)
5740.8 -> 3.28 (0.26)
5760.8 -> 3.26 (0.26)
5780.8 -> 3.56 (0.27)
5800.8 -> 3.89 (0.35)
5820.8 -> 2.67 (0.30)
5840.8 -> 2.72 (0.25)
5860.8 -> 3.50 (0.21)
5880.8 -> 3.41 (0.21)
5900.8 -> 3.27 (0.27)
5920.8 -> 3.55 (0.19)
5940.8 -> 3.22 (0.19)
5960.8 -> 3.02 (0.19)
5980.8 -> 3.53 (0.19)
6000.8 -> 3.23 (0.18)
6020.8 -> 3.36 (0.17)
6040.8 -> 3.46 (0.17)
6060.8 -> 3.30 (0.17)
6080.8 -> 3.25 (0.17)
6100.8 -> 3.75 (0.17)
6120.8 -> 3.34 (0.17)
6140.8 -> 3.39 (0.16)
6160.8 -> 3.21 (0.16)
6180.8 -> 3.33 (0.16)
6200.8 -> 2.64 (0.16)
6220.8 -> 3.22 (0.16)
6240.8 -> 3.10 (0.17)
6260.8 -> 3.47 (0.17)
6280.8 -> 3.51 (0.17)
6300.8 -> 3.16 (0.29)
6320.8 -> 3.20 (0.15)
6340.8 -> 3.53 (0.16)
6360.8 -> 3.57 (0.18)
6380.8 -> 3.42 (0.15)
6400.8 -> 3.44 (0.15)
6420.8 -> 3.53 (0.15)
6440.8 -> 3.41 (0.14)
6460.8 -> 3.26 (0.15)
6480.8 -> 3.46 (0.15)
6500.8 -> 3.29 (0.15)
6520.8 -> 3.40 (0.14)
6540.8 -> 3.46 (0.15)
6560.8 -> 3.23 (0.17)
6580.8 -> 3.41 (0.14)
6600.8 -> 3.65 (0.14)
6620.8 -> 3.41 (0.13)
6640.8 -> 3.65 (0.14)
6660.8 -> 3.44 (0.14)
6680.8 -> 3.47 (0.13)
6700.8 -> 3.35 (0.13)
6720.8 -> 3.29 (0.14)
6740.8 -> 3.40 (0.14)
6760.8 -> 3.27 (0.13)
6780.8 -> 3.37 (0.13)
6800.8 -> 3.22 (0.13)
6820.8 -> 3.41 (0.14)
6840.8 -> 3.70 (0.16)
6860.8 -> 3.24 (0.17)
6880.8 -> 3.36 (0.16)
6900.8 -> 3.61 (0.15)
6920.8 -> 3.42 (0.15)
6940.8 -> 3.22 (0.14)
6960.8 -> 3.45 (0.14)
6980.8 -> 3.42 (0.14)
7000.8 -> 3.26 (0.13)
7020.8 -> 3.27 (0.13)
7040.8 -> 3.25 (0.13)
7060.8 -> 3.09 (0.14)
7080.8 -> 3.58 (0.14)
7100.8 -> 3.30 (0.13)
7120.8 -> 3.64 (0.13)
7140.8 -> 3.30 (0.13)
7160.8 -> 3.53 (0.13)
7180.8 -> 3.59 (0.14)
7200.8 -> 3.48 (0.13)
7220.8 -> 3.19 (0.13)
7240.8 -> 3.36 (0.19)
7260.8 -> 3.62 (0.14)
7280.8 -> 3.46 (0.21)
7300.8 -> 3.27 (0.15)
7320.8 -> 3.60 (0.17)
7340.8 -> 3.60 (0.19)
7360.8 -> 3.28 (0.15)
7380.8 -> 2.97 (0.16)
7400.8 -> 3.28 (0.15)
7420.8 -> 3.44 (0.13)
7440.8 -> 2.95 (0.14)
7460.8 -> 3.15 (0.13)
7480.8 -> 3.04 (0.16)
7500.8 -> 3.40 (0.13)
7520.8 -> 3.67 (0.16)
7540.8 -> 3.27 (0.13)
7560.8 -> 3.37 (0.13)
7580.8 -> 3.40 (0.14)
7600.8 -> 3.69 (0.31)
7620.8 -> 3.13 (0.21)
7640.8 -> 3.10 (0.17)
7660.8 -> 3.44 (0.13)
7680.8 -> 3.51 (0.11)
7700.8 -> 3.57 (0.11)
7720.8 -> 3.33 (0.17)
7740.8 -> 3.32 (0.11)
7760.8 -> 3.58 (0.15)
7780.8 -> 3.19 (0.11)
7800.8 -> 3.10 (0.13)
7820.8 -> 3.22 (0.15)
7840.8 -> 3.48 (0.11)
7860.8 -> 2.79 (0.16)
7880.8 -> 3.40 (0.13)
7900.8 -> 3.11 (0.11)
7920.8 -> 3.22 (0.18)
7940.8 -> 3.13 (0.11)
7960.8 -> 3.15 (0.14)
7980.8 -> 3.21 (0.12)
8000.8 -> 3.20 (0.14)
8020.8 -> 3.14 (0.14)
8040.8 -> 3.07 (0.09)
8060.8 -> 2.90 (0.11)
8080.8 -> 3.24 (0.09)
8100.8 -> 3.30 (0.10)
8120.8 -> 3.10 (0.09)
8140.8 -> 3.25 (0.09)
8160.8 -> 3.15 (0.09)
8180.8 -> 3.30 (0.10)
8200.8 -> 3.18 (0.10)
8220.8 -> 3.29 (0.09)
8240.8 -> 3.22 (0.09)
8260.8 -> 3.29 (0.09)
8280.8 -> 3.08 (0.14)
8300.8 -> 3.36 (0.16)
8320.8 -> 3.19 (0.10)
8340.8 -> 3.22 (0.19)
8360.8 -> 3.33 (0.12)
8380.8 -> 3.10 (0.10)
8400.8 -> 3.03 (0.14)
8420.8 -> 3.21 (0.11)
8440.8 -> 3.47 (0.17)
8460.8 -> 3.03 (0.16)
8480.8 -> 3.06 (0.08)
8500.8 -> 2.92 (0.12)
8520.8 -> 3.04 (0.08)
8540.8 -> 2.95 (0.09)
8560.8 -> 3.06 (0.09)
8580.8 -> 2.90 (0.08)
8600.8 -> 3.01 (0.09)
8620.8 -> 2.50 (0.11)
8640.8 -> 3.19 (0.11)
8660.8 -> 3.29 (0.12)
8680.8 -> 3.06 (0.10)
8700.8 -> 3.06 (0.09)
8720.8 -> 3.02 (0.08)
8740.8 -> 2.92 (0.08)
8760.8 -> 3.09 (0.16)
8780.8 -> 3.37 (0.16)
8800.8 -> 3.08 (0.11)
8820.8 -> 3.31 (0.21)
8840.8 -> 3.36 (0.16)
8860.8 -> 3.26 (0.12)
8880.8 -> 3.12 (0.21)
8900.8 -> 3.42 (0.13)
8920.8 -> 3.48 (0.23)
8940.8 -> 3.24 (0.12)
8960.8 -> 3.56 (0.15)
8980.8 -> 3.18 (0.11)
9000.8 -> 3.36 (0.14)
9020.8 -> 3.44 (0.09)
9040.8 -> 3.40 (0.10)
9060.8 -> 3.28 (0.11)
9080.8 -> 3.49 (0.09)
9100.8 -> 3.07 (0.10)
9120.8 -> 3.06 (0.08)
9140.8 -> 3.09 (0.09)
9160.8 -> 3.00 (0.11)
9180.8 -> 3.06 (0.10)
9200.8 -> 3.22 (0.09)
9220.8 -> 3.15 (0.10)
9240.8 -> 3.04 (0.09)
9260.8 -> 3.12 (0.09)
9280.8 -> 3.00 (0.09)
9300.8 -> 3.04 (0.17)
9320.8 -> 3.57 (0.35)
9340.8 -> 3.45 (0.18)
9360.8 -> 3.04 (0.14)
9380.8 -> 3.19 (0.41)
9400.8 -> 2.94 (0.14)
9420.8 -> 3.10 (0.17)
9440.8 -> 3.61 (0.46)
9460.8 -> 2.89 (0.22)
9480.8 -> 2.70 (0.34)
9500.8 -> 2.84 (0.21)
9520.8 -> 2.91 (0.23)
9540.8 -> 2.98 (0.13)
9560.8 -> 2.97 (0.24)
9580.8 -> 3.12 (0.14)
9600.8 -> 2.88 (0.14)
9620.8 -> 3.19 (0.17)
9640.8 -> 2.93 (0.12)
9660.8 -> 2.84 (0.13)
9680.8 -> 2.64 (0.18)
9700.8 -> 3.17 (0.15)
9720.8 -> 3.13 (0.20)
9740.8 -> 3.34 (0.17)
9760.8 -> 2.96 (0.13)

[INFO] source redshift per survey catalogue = 0.197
